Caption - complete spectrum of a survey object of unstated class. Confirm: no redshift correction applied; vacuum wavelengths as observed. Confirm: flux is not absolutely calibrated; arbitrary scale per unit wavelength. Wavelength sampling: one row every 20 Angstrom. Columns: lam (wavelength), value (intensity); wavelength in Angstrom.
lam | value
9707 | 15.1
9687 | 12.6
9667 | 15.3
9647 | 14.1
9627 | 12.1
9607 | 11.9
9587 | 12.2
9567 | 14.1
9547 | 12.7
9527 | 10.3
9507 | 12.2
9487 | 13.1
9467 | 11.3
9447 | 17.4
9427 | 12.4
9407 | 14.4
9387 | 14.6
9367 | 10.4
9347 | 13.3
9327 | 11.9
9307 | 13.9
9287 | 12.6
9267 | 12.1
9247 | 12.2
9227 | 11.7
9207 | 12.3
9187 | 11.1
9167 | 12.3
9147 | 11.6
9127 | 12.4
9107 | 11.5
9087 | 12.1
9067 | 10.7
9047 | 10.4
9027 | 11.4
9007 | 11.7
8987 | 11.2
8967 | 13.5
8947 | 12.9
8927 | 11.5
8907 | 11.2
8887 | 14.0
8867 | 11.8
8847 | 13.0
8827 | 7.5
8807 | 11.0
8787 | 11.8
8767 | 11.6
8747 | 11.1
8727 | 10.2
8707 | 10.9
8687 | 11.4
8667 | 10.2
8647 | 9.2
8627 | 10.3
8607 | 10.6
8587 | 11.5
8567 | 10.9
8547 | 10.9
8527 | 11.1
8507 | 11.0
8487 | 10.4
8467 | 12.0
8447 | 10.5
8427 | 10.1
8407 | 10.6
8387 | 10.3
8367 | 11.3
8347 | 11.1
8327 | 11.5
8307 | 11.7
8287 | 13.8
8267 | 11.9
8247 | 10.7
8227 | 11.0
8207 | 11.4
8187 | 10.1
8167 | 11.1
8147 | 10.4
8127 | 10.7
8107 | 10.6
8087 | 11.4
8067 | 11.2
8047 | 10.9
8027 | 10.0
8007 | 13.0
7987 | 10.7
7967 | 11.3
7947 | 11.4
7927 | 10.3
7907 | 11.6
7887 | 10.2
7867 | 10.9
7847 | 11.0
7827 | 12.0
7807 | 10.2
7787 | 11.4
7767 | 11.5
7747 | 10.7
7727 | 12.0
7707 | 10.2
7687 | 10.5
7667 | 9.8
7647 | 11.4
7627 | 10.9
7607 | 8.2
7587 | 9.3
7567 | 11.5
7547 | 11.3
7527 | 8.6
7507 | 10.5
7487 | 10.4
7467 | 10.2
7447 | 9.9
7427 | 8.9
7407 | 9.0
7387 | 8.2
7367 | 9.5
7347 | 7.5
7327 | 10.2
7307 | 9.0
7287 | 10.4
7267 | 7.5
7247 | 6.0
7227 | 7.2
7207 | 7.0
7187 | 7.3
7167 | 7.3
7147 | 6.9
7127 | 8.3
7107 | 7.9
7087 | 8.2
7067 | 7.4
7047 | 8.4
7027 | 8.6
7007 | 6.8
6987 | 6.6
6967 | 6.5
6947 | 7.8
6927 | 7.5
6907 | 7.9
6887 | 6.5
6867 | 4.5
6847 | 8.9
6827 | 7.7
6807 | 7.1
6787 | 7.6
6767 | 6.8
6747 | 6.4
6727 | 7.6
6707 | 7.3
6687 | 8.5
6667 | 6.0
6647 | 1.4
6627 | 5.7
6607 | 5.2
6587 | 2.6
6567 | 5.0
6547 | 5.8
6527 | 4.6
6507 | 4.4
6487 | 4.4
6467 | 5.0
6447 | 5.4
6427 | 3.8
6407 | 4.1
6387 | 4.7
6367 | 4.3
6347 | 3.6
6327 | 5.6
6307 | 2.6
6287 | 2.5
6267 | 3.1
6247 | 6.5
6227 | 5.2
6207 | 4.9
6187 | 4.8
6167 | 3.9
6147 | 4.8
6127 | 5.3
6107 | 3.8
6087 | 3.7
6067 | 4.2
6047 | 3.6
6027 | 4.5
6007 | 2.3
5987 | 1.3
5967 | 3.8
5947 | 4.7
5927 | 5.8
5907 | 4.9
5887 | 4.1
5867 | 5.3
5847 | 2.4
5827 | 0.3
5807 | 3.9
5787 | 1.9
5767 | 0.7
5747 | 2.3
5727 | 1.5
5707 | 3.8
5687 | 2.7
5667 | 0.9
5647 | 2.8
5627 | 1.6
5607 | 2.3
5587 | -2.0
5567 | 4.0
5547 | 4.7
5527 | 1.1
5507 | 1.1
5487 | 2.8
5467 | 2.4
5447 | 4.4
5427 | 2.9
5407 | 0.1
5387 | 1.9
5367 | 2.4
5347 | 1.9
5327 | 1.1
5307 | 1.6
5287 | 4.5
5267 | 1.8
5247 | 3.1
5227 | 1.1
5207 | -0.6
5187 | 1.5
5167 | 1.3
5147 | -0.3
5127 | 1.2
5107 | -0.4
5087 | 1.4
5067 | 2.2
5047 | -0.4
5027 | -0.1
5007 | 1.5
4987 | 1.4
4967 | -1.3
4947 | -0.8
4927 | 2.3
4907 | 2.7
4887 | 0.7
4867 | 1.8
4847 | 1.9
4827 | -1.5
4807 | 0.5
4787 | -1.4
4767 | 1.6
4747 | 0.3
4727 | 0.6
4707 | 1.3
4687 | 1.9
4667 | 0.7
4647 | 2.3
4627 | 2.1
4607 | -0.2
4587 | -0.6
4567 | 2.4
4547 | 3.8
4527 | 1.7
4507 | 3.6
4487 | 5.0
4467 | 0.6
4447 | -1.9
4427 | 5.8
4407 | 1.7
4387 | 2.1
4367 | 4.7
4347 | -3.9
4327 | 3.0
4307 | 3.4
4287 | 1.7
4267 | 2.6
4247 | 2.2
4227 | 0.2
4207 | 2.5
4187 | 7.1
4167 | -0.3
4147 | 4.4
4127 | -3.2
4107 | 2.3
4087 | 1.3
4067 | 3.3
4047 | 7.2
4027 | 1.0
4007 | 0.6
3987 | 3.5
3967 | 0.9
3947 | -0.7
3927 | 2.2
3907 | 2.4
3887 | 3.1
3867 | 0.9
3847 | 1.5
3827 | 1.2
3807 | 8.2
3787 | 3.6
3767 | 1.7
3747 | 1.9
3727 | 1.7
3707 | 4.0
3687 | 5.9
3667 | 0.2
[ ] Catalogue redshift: 0.67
